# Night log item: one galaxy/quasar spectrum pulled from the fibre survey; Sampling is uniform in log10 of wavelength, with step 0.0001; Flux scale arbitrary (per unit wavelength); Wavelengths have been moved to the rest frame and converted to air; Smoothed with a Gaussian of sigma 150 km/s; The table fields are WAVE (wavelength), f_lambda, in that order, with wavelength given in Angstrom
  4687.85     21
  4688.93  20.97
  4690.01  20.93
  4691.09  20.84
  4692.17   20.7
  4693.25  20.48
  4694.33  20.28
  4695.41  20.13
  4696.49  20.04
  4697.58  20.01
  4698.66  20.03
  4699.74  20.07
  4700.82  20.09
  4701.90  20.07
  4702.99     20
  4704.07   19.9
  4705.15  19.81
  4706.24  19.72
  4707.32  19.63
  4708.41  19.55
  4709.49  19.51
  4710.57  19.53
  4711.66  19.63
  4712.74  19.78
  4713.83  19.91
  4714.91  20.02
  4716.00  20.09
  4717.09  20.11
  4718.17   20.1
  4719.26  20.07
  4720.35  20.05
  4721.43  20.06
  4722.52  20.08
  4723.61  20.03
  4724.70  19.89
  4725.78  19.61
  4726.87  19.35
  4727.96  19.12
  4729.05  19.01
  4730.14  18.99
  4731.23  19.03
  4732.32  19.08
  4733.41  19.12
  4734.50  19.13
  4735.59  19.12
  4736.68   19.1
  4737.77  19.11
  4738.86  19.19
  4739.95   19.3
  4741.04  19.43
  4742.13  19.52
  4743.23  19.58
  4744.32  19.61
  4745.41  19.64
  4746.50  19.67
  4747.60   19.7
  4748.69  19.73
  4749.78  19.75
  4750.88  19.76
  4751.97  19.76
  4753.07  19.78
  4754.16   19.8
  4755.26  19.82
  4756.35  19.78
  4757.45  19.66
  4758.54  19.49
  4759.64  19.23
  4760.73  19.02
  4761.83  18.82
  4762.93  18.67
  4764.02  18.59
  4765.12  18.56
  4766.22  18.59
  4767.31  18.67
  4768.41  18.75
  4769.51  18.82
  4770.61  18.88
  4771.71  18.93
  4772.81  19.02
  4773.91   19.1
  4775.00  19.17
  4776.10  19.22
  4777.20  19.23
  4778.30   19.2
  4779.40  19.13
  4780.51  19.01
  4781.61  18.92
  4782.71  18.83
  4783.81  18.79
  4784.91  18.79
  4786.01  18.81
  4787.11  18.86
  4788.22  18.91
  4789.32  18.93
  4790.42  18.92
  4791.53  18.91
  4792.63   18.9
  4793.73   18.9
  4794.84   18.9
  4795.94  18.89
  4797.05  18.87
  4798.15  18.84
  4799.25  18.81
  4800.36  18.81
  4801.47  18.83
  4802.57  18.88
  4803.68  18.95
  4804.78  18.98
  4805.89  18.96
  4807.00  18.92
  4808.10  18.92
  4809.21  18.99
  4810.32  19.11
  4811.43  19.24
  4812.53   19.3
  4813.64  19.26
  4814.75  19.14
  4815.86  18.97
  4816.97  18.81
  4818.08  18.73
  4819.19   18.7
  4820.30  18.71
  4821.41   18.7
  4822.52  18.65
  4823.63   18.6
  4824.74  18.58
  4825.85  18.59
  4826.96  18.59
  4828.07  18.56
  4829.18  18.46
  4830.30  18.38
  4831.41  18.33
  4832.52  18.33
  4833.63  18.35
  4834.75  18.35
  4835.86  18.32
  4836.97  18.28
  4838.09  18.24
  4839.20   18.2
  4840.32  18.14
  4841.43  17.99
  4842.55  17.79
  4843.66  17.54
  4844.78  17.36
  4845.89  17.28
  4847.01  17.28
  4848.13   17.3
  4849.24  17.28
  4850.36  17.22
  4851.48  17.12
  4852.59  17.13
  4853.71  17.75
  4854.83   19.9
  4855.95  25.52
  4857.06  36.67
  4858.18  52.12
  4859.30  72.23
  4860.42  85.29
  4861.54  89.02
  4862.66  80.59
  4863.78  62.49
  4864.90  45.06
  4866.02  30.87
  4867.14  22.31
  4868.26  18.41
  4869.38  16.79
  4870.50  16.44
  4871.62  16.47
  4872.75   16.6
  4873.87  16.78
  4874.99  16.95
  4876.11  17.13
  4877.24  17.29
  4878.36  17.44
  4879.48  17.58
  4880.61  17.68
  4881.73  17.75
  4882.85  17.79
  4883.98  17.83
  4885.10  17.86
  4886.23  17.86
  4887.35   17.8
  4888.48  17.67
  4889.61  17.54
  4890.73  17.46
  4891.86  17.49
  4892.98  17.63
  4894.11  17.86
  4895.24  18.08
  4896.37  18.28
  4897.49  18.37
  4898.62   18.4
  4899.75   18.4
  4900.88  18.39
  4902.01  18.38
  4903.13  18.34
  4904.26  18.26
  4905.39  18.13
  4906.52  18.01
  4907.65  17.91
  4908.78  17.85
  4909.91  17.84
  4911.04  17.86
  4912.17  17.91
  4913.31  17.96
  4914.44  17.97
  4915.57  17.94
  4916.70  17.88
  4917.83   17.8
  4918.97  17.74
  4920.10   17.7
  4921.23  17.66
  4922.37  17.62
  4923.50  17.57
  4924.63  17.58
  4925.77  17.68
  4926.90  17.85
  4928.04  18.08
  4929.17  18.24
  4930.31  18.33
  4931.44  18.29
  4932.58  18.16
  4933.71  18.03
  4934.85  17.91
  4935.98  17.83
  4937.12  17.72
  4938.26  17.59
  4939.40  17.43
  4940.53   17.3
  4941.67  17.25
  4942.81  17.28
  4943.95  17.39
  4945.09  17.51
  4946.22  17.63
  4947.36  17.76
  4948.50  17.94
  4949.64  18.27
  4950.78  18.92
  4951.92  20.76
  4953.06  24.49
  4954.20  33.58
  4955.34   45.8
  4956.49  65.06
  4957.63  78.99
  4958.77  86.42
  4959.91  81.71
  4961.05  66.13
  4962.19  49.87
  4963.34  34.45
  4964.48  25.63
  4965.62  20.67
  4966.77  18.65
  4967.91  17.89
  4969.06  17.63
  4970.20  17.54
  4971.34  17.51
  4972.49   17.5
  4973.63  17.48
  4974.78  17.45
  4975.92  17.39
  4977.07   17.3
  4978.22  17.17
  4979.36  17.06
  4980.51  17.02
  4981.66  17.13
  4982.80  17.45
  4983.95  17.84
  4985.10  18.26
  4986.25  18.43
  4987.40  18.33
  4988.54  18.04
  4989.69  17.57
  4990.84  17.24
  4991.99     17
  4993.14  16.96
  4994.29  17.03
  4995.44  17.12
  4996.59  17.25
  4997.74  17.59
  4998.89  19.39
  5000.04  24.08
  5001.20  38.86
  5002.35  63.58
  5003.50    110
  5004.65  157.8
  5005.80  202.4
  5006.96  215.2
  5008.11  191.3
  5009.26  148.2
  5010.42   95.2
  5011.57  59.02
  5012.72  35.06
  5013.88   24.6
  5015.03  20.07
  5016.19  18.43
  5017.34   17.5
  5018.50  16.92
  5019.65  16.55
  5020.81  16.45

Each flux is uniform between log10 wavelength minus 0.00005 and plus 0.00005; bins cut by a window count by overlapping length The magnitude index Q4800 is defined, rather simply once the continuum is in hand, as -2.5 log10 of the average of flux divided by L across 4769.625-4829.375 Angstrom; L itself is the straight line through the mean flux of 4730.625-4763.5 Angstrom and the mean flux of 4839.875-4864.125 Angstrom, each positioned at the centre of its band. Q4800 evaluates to 0.37 mag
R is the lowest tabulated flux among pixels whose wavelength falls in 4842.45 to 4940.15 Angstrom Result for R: 16.44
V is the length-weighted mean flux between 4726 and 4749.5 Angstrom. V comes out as 19.3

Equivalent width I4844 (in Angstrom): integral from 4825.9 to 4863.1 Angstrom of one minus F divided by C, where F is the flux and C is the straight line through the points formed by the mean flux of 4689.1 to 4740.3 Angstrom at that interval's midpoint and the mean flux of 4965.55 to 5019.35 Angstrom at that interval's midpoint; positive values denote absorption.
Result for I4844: 4.0 Angstrom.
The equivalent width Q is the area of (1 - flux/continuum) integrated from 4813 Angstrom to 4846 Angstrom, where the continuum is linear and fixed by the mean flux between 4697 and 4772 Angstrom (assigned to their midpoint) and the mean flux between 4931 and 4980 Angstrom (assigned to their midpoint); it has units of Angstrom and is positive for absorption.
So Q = 6.3 Angstrom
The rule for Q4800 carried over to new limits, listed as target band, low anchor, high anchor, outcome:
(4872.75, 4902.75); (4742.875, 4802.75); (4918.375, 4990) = 0.25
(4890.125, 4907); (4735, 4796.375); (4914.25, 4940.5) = 0.00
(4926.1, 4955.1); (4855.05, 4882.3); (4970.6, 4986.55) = 0.20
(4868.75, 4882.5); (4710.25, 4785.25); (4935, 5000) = 0.30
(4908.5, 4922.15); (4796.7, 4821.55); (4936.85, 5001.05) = 0.28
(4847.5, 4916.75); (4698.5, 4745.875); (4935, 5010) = 0.29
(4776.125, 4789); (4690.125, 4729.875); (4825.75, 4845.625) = 0.00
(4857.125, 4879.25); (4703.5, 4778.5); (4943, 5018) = -0.20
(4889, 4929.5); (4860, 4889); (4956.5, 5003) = 0.49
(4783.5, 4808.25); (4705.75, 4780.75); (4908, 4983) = 0.09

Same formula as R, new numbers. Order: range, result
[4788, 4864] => 17.12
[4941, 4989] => 17.02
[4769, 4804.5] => 18.79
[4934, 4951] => 17.25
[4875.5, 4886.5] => 17.13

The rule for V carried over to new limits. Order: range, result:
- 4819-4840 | 18.5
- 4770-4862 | 21.6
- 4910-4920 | 17.9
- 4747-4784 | 19.2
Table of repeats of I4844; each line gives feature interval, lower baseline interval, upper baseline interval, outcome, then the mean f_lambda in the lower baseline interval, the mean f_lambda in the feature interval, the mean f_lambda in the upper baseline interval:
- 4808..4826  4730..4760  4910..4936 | -0.05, 19.5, 18.9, 17.9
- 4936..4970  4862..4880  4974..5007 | 3.70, 27.2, 31.3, 38.4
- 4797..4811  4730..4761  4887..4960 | 0.96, 19.5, 18.9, 22.1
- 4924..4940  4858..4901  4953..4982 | 6.70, 27.2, 17.9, 33.2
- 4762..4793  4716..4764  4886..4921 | 0.41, 19.5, 18.9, 18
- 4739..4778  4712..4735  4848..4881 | 5.55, 19.6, 19.3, 31.3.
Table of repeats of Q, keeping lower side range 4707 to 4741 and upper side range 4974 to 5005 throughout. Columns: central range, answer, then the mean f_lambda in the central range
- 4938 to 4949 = 3.7 Angstrom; 17.5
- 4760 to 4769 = 0.9 Angstrom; 18.7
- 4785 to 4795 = 1.3 Angstrom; 18.9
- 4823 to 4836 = 2.5 Angstrom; 18.5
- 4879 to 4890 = 3.1 Angstrom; 17.7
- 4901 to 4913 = 3.4 Angstrom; 18.1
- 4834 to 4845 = 2.4 Angstrom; 18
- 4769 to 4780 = 1.1 Angstrom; 19.1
